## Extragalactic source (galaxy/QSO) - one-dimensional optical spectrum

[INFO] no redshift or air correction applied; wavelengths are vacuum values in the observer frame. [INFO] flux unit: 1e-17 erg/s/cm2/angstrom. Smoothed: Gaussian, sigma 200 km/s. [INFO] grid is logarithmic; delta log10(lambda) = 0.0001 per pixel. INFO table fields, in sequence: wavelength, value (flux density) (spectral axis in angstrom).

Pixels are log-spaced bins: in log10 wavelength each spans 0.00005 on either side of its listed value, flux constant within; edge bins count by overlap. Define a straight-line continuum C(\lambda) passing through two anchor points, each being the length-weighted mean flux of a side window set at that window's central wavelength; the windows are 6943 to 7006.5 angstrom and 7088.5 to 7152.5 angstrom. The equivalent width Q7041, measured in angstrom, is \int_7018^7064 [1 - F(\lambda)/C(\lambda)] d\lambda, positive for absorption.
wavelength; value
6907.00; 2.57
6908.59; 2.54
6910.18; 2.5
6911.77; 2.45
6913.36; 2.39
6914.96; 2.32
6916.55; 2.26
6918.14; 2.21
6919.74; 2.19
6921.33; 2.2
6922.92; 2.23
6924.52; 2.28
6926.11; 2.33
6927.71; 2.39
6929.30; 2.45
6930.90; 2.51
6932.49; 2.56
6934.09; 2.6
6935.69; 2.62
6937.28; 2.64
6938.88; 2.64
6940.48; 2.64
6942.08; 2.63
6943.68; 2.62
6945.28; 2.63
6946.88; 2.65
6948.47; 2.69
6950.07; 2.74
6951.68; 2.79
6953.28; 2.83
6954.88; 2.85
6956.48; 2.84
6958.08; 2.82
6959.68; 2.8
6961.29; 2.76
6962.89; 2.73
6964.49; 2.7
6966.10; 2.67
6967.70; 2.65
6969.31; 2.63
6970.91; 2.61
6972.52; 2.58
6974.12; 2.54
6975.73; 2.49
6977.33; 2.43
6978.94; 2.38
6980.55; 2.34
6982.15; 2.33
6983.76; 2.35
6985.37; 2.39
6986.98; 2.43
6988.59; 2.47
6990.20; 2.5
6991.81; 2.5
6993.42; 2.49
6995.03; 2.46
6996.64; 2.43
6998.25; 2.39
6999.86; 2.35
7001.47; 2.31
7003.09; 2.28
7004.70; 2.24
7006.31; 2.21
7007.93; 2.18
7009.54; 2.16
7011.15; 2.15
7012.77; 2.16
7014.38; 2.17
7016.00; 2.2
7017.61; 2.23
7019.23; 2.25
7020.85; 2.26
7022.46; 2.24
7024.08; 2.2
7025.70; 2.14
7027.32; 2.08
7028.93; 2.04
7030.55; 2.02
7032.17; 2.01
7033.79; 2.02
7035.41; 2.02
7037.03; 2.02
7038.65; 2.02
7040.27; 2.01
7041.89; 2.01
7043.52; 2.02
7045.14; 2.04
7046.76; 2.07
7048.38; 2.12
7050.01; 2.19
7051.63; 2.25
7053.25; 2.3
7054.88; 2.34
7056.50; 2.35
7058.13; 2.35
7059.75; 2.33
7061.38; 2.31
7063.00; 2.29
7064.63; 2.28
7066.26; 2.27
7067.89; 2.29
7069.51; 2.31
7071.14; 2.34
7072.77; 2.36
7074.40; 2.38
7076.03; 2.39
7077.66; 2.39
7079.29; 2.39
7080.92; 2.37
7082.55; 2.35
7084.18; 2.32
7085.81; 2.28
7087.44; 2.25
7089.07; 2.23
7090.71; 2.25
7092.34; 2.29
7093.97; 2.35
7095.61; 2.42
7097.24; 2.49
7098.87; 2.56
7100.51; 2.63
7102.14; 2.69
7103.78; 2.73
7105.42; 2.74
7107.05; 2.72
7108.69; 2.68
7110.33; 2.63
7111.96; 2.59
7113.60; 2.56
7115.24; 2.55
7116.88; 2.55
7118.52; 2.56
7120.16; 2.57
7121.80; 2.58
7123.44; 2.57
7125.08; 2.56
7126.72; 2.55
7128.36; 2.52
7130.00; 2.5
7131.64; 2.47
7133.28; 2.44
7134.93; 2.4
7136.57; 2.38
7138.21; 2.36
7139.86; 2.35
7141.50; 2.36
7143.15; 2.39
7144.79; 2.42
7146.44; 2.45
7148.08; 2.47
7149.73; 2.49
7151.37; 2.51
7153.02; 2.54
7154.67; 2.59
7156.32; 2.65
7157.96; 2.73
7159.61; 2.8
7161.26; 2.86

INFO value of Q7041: 6.8 angstrom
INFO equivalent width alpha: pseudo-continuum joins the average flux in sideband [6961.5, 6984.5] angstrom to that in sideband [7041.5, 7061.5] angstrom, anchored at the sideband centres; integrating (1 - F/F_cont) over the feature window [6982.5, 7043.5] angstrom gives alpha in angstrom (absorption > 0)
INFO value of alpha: 3.8 angstrom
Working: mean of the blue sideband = 2.54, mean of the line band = 2.22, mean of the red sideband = 2.21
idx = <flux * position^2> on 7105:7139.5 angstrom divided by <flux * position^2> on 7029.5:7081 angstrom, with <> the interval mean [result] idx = 1.17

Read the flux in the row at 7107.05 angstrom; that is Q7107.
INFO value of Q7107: 2.72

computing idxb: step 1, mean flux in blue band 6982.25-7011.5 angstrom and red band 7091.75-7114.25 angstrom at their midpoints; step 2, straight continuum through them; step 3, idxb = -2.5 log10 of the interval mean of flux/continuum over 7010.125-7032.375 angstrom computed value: 0.12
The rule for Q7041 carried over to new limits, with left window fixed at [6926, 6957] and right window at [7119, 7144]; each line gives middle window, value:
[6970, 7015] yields 3.9 angstrom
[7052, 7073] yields 1.8 angstrom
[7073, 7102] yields 1.5 angstrom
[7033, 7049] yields 3.2 angstrom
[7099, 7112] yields -1.0 angstrom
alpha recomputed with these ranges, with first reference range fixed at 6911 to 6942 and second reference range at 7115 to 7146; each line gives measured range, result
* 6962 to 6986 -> -0.9 angstrom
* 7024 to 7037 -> 2.1 angstrom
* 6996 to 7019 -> 1.9 angstrom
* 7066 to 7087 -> 1.0 angstrom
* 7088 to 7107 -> -0.2 angstrom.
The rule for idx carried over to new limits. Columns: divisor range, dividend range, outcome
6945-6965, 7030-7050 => 0.76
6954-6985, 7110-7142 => 1.01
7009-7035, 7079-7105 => 1.15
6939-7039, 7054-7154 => 1.05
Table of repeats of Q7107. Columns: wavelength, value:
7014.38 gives 2.17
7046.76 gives 2.07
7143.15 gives 2.39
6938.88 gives 2.64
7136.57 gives 2.38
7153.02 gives 2.54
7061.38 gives 2.31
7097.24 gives 2.49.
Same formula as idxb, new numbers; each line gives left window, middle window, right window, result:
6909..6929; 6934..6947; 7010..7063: -0.15 mag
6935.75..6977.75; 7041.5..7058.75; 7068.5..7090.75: 0.11 mag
